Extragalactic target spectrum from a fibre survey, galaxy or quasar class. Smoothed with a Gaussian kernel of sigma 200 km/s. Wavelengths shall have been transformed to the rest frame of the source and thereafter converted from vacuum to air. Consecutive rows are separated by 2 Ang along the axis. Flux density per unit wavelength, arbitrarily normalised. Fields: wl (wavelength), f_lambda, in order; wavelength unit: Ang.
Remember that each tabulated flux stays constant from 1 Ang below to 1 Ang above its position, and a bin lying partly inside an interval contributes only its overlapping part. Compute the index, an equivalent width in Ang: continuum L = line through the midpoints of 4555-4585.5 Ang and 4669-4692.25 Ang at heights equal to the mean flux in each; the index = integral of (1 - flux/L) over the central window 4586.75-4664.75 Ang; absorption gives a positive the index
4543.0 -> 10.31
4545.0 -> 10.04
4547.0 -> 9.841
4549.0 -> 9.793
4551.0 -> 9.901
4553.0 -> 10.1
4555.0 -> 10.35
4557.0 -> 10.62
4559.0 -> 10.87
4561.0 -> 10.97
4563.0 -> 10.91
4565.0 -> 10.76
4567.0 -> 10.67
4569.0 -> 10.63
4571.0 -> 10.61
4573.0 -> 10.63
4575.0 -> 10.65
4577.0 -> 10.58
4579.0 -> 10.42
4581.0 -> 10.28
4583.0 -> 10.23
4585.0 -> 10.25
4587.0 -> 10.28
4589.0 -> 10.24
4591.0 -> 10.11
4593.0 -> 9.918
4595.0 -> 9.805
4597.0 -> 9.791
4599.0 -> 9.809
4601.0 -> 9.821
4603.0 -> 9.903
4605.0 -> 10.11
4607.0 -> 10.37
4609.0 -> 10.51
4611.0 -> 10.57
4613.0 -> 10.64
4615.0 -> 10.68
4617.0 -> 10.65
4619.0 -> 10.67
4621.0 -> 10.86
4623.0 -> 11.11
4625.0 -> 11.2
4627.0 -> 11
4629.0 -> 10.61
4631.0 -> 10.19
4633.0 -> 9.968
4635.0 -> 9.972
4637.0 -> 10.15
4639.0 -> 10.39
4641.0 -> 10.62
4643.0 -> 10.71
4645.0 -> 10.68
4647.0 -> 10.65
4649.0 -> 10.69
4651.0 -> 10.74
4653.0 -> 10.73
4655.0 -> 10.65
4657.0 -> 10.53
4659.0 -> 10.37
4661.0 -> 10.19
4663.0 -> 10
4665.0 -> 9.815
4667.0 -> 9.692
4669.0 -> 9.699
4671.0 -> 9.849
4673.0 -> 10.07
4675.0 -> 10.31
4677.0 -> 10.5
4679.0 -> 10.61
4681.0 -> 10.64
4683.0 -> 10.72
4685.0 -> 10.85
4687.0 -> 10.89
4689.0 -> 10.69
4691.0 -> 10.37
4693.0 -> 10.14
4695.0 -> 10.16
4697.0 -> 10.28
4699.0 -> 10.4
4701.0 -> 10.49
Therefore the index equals 0.95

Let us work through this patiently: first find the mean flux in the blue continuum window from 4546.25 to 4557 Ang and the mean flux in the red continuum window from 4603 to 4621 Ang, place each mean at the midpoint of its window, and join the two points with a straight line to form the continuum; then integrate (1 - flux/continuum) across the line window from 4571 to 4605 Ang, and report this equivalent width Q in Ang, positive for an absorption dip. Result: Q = 0.5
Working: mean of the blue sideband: 10.1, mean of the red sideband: 10.5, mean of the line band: 10.2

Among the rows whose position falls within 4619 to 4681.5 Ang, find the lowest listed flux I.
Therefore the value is 9.692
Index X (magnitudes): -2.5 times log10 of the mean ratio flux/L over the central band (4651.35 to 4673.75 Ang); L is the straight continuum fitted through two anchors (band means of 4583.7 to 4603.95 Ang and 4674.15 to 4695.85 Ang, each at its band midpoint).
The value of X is 0.03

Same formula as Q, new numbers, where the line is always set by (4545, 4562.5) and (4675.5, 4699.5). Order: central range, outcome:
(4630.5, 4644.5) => 0.2 Ang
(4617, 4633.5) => -0.5 Ang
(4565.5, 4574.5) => -0.3 Ang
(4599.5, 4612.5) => 0.2 Ang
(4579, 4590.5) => 0.1 Ang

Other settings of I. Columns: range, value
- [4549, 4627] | 9.791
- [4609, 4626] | 10.51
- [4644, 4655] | 10.65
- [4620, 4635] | 9.968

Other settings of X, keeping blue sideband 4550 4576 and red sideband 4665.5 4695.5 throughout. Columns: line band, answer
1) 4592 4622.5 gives 0.02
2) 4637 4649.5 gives -0.02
